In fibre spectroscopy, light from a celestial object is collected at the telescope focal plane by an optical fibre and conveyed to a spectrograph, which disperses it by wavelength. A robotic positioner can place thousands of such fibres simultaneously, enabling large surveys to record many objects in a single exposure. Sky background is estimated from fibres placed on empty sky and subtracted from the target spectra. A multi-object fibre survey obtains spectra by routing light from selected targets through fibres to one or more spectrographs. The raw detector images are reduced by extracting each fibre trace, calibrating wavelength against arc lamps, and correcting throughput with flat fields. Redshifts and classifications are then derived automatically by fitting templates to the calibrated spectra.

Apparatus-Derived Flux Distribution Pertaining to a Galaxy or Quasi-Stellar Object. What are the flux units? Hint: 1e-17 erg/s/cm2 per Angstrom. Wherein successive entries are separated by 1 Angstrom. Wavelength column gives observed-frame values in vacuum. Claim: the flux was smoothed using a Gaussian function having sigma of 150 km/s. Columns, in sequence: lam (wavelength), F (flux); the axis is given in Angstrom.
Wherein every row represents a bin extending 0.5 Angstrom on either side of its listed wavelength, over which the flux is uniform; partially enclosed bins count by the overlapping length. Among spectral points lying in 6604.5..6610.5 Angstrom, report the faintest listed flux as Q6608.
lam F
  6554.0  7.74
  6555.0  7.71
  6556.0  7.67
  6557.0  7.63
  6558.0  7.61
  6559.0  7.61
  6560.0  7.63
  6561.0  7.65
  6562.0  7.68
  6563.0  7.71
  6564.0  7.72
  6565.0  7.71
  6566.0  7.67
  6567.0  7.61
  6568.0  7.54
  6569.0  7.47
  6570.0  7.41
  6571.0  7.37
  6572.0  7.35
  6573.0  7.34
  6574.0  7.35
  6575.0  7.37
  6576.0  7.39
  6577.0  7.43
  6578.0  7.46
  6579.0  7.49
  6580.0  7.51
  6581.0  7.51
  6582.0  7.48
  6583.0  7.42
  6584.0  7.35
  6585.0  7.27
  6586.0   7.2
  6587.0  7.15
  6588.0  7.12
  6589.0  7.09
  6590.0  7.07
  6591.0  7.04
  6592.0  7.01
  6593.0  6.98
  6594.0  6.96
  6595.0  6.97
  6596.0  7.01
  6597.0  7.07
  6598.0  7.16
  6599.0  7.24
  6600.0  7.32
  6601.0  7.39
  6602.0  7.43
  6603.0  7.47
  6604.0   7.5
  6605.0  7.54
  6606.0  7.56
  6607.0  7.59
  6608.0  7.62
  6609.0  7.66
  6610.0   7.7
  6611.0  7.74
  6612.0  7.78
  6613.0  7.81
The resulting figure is 7.54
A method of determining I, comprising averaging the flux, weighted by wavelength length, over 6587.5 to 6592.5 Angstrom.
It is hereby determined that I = 7.07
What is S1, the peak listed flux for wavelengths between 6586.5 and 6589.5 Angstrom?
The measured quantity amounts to 7.15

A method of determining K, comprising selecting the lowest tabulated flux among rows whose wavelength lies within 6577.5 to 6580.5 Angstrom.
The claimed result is 7.46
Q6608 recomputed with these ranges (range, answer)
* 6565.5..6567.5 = 7.61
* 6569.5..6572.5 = 7.35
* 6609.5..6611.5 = 7.7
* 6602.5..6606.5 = 7.47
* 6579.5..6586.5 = 7.2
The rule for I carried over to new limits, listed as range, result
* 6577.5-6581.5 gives 7.49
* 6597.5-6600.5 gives 7.24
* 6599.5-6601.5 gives 7.36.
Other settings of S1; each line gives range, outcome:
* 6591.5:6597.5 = 7.07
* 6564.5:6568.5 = 7.71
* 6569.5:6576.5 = 7.41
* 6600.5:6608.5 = 7.62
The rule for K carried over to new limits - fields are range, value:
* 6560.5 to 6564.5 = 7.65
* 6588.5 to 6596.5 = 6.96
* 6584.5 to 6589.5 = 7.09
